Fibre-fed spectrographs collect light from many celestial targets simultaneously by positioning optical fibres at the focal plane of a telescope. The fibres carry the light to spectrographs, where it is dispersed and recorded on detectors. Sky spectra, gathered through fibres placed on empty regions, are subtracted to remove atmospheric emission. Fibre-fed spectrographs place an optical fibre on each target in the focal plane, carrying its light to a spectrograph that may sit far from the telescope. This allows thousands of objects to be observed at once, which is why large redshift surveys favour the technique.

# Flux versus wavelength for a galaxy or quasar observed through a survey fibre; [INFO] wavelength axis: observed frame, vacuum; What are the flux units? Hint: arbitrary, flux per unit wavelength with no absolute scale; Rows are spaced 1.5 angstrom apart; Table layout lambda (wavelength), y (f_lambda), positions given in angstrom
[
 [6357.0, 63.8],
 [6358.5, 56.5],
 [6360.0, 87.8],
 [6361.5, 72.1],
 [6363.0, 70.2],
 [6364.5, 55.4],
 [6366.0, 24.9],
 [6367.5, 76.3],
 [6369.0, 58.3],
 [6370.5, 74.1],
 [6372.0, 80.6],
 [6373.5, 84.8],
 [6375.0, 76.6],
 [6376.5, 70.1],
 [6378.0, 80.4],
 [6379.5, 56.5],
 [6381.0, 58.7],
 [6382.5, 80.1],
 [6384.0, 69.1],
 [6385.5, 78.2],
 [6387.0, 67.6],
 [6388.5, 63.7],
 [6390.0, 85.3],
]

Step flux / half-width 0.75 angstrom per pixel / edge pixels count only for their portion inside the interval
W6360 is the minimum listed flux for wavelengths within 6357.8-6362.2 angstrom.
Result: 56.5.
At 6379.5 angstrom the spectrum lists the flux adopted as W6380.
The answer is 56.5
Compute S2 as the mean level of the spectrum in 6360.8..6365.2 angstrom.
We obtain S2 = 65.9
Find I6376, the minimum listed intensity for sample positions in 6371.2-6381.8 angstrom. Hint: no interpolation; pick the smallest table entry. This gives 56.5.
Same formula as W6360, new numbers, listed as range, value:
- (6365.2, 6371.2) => 24.9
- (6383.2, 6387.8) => 67.6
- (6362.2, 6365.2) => 55.4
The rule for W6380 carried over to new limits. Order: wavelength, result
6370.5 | 74.1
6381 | 58.7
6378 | 80.4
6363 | 70.2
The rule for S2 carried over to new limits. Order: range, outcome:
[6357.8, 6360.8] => 72.4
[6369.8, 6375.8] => 79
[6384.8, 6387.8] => 72.7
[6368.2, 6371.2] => 66.2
